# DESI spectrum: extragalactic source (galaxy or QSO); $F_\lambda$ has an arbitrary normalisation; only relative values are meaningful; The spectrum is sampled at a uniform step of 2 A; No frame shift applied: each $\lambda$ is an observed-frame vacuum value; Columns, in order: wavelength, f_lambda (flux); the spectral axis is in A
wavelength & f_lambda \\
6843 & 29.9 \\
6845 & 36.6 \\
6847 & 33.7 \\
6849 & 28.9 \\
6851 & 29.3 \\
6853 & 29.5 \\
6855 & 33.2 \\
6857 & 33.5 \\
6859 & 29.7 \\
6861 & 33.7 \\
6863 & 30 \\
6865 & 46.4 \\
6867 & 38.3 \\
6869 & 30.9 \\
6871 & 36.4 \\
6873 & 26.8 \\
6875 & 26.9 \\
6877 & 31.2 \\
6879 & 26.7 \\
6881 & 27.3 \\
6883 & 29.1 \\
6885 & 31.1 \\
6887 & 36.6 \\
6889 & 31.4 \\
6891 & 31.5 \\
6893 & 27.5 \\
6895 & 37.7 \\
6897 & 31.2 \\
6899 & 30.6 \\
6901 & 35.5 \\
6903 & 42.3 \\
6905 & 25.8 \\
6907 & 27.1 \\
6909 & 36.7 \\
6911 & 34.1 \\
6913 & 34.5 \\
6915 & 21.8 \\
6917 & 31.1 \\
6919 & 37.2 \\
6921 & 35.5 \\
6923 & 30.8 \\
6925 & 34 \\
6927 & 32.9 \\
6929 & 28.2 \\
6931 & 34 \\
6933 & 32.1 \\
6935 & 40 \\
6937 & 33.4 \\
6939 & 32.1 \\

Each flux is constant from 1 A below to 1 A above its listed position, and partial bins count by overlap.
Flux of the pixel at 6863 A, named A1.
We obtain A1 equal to 30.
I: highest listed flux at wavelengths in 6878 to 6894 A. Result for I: 36.6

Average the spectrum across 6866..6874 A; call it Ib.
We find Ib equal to 33.1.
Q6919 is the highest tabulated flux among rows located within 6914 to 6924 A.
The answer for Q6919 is 37.2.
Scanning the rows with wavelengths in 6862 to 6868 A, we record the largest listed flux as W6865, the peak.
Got 46.4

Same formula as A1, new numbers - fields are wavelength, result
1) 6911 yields 34.1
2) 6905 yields 25.8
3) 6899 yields 30.6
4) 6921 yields 35.5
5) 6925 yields 34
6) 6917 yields 31.1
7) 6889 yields 31.4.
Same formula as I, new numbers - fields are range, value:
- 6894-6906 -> 42.3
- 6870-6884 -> 36.4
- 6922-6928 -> 34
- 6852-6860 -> 33.5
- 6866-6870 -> 38.3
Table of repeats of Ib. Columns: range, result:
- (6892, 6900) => 31.8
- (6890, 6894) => 29.5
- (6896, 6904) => 34.9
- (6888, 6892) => 31.4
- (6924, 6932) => 32.3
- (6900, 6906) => 34.5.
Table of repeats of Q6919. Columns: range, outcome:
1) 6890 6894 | 31.5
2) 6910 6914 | 34.5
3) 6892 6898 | 37.7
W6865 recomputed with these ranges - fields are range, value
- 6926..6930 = 32.9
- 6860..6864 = 33.7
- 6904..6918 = 36.7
